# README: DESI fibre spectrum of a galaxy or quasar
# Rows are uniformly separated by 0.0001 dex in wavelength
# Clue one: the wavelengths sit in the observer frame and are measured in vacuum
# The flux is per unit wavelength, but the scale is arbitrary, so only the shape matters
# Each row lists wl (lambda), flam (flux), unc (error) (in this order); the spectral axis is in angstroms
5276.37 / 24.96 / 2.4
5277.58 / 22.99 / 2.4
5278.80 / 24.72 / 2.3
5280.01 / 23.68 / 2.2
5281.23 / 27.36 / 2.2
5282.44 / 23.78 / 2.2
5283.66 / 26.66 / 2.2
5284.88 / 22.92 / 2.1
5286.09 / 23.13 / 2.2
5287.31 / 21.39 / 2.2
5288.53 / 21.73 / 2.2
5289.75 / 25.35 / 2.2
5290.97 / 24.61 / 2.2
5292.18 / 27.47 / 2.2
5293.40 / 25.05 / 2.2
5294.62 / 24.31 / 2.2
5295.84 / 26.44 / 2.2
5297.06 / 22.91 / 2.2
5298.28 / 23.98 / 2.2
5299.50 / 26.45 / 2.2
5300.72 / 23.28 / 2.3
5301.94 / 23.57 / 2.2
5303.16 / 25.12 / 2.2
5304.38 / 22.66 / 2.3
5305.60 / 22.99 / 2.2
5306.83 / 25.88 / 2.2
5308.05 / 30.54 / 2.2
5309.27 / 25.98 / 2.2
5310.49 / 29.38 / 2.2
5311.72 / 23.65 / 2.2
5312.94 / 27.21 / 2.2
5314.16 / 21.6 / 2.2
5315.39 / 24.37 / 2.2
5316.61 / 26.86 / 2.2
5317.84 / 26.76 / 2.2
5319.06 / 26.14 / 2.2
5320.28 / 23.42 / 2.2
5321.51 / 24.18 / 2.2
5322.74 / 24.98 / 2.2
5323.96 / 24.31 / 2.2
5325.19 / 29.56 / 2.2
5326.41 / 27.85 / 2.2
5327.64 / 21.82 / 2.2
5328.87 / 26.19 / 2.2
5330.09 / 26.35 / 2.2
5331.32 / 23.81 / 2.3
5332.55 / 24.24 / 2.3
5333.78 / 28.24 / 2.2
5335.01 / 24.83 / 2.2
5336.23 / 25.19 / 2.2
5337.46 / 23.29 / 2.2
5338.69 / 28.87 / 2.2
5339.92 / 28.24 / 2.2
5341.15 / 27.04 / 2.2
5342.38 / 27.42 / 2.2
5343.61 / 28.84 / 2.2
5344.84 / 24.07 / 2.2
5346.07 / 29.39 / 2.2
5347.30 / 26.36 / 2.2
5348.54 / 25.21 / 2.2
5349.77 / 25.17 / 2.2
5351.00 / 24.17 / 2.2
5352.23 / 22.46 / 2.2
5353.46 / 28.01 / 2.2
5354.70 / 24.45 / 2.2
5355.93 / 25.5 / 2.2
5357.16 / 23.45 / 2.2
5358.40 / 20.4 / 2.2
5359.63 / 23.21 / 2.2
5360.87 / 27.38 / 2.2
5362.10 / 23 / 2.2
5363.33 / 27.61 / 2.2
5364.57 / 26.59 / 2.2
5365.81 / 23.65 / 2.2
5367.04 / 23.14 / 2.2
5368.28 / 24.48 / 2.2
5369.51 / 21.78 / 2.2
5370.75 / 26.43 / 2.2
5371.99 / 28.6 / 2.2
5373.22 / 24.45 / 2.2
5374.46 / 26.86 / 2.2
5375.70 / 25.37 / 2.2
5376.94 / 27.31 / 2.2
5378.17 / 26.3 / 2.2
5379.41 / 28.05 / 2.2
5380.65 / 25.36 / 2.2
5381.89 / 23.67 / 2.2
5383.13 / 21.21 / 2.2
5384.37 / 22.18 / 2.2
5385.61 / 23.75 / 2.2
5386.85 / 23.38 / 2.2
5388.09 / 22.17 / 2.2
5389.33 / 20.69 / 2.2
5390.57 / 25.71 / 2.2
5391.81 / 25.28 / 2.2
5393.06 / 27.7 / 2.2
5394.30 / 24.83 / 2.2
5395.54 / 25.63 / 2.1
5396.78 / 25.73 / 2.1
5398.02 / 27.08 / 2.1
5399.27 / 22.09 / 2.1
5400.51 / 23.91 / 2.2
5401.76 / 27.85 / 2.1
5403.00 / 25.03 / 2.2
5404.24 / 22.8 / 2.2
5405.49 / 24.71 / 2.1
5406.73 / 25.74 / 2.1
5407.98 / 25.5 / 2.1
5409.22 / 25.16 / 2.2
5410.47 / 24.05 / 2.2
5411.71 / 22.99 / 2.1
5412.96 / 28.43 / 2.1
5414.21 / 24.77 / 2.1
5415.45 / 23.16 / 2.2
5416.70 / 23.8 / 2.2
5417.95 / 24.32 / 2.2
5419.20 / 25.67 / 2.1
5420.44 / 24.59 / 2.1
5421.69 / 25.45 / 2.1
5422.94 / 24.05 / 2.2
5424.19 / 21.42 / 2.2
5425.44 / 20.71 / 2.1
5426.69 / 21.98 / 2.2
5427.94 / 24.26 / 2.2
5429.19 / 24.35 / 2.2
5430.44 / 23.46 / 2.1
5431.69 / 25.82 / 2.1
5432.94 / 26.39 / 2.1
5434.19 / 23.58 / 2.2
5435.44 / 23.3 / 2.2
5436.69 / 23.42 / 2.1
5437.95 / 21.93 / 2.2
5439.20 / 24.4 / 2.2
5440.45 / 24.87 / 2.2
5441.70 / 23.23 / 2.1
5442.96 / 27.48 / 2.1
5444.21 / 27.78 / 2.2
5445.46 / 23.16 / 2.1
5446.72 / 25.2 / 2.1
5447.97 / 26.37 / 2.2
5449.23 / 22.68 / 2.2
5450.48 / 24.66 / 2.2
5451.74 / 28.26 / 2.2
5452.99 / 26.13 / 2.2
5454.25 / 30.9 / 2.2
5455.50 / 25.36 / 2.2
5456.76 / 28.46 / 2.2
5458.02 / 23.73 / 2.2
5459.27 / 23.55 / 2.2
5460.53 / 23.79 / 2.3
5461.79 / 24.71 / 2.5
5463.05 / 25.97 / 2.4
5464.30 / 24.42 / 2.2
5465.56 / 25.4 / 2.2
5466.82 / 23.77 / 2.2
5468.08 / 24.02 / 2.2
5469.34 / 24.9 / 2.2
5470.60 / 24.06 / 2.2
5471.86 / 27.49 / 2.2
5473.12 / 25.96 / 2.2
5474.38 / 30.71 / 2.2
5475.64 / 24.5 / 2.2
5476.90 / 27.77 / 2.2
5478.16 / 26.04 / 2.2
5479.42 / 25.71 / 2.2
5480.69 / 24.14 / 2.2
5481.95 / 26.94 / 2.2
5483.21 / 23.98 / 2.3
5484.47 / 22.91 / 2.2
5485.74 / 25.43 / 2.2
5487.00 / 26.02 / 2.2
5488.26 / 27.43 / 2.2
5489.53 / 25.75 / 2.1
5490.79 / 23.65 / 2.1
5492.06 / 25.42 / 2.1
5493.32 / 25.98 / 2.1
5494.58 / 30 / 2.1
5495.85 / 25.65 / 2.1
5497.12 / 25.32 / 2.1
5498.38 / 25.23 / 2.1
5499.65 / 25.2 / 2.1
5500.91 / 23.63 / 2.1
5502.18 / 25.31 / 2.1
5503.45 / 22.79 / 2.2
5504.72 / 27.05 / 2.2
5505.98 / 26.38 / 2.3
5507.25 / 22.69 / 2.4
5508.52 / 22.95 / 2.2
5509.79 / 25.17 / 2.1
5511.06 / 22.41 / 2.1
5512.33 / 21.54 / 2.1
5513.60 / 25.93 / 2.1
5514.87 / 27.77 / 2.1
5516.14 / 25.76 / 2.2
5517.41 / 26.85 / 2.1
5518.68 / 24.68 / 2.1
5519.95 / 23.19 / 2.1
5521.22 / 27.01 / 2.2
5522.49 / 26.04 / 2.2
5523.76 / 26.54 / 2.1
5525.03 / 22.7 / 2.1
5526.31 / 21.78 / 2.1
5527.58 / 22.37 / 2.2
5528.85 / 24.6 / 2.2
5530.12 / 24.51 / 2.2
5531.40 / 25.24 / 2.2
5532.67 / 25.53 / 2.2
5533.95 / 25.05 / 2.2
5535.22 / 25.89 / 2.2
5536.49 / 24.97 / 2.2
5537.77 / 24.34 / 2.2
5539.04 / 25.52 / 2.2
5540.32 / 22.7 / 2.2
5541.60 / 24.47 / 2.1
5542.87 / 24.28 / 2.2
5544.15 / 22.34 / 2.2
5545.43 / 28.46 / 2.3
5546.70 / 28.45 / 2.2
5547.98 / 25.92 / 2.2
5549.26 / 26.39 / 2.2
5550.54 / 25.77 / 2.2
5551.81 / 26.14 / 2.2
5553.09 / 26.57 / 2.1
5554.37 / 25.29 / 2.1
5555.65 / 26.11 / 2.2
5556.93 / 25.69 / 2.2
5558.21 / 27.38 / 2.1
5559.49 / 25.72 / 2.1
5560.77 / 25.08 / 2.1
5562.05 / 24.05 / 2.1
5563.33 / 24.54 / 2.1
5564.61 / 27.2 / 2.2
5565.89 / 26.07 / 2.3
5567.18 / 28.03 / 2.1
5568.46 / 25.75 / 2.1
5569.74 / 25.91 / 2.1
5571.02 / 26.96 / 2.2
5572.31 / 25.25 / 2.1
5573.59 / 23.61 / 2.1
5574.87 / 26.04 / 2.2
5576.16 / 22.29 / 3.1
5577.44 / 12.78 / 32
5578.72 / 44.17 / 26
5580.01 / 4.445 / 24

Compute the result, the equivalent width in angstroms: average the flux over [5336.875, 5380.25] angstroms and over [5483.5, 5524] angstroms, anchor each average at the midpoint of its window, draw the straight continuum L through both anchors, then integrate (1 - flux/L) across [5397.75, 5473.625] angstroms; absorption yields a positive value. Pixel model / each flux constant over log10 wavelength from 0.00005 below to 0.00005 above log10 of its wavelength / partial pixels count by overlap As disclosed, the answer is 1.85 angstroms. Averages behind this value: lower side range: 25.6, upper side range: 25.2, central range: 24.8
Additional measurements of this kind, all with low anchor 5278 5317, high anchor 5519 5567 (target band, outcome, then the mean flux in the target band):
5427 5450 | 0.53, 24.5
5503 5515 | 0.40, 24.3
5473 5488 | -0.43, 25.9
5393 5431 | 0.79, 24.5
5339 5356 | -0.90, 26.2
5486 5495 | -0.37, 26.2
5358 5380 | -0.31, 25.3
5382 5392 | 0.80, 23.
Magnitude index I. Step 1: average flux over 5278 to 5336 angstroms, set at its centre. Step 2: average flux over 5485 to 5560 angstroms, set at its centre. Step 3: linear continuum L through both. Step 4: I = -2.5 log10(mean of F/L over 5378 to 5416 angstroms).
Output 0.02 mag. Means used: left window 25.1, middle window 24.7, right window 25.2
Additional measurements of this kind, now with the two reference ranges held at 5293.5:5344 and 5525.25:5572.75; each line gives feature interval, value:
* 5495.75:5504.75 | 0.03 mag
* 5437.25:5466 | 0.01 mag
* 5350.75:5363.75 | 0.05 mag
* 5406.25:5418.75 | 0.03 mag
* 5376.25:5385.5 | 0.03 mag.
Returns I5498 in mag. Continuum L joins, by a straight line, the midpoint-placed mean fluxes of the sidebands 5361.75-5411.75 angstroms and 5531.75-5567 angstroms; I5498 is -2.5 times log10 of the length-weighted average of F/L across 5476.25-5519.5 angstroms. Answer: 0.00 mag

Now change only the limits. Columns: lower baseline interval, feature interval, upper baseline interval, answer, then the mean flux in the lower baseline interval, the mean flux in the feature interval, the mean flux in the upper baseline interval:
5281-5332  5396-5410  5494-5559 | 0.00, 25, 25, 25.2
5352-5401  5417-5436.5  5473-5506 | 0.05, 24.7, 23.9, 25.7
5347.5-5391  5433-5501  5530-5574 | -0.01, 24.6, 25.4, 25.6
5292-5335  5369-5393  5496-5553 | 0.02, 25.3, 24.7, 25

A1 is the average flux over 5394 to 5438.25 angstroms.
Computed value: 24.4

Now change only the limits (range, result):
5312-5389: 25.2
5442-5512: 25.4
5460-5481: 25.5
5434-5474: 25.1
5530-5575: 25.6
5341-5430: 24.8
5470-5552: 25.3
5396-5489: 25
